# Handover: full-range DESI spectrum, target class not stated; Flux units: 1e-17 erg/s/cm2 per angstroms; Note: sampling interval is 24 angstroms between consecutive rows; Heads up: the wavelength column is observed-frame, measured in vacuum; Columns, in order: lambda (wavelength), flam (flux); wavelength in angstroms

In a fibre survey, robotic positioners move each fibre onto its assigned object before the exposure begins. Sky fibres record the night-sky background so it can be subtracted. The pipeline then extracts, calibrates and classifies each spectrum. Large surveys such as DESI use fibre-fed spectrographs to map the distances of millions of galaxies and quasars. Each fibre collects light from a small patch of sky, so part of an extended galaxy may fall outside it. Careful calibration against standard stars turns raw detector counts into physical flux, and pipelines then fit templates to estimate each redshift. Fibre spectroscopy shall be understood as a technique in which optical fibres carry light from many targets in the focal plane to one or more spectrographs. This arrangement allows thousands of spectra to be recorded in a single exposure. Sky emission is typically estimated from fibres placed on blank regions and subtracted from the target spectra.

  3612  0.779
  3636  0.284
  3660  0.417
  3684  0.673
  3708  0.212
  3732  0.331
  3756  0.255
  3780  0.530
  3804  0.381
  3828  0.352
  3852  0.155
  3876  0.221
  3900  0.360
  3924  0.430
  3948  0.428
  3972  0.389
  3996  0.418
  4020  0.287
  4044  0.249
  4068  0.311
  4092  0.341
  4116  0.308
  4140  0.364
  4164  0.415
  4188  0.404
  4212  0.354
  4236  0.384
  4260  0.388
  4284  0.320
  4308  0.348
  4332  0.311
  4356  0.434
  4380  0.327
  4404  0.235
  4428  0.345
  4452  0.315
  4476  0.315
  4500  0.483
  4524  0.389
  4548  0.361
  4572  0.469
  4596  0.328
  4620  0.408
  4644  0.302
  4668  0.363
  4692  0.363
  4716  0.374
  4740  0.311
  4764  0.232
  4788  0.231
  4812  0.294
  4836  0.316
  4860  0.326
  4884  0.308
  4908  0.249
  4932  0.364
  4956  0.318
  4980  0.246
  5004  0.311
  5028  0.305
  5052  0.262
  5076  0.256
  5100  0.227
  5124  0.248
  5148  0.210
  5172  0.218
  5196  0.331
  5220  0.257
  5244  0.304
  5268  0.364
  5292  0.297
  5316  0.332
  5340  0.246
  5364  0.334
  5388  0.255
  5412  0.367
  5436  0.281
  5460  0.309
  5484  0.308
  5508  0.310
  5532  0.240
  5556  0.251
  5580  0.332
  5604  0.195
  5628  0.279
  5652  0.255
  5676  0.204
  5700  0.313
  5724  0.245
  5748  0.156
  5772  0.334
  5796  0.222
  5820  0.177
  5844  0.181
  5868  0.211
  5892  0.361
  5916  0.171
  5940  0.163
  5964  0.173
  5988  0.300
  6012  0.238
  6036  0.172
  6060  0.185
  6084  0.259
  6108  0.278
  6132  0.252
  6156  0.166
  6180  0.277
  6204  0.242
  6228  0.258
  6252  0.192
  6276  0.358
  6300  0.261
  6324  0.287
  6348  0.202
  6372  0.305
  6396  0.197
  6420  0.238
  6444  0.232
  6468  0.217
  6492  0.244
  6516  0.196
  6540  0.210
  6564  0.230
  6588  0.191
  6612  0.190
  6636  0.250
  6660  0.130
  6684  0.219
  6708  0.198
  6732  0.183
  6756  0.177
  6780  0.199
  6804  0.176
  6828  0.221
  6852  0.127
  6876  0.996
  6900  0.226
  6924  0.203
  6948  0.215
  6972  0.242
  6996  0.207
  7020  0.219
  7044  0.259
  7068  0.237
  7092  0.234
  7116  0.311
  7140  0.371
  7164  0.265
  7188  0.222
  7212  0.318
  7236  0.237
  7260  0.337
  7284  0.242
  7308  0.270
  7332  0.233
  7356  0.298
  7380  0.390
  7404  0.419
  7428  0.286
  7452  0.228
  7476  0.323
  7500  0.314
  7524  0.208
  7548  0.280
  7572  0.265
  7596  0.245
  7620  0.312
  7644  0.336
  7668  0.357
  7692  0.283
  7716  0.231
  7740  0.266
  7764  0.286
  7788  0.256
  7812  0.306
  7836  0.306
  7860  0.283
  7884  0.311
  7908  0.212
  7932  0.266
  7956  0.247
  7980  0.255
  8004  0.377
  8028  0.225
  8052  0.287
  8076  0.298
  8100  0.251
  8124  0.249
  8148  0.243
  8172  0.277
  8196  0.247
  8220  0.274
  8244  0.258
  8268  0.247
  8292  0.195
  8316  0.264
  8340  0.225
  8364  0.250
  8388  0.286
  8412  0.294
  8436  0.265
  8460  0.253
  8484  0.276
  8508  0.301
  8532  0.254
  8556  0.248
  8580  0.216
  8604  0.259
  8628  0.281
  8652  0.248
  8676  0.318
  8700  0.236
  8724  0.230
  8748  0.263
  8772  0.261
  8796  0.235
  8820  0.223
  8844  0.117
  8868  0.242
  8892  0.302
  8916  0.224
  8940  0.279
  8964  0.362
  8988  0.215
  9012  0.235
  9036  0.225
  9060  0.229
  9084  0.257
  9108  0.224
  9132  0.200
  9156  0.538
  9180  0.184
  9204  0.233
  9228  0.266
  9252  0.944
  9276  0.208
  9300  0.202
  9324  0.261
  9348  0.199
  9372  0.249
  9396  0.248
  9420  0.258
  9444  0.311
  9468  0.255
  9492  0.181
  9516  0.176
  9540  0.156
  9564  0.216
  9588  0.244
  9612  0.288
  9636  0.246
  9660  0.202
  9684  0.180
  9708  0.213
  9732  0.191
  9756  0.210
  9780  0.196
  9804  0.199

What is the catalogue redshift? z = 0.845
